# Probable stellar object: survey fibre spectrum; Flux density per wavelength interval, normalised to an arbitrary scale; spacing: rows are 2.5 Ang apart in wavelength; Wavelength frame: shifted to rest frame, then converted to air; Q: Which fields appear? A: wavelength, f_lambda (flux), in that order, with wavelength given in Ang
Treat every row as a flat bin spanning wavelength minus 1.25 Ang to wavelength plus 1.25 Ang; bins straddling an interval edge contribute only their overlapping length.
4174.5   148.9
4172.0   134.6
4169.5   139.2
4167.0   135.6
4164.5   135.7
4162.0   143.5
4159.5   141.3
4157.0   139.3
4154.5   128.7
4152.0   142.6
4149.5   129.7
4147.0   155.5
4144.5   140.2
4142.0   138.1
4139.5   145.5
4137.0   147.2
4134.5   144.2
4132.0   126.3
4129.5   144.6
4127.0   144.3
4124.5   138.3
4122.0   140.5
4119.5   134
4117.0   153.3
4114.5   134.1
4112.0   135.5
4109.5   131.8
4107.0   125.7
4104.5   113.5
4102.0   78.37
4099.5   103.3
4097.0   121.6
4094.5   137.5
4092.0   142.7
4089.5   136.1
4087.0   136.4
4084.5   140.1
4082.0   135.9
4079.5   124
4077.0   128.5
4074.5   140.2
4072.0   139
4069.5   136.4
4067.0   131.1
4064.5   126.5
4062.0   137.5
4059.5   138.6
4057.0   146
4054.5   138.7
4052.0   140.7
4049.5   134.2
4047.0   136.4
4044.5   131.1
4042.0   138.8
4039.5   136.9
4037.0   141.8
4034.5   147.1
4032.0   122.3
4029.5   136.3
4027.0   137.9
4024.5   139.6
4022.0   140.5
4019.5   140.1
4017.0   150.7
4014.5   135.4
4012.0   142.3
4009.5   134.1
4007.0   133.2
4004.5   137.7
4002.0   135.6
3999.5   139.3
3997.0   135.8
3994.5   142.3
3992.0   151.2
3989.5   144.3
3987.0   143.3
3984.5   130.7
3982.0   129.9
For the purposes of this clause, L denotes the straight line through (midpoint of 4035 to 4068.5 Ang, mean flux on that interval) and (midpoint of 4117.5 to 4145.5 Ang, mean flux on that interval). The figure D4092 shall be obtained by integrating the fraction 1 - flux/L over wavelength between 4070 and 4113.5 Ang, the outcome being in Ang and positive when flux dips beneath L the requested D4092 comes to 3.4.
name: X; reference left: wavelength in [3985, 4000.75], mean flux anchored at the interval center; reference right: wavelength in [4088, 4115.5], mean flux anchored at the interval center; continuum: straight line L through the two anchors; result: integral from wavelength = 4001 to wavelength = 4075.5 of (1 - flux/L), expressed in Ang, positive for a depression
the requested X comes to -1.8 Ang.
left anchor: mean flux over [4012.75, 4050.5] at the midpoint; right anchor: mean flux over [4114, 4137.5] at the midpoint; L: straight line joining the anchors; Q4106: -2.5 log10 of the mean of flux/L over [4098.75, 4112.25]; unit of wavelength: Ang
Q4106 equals 0.228 mag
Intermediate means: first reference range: 138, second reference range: 141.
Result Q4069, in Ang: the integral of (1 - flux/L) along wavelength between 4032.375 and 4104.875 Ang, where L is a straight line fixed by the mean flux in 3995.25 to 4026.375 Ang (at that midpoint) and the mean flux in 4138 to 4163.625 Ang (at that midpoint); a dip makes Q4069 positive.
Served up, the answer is 3.61 Ang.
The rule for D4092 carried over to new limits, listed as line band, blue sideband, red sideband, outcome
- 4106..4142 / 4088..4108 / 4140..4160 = -2.57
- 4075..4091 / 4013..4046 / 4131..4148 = 0.73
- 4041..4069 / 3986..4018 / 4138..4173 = 0.73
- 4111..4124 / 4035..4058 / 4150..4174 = -0.13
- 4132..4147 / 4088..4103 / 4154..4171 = -1.20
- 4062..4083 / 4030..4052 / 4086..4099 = 0.21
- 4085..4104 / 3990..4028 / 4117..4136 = 2.35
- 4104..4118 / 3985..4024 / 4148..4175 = 0.58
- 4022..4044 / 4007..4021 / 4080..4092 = 0.24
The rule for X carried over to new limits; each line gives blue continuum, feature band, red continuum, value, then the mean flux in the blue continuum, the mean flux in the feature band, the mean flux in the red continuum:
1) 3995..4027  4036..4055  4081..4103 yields -0.5 Ang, 139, 137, 126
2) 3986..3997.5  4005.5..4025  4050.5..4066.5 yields 0.3 Ang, 144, 139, 138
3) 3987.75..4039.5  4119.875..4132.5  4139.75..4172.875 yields 0.0 Ang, 139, 139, 139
